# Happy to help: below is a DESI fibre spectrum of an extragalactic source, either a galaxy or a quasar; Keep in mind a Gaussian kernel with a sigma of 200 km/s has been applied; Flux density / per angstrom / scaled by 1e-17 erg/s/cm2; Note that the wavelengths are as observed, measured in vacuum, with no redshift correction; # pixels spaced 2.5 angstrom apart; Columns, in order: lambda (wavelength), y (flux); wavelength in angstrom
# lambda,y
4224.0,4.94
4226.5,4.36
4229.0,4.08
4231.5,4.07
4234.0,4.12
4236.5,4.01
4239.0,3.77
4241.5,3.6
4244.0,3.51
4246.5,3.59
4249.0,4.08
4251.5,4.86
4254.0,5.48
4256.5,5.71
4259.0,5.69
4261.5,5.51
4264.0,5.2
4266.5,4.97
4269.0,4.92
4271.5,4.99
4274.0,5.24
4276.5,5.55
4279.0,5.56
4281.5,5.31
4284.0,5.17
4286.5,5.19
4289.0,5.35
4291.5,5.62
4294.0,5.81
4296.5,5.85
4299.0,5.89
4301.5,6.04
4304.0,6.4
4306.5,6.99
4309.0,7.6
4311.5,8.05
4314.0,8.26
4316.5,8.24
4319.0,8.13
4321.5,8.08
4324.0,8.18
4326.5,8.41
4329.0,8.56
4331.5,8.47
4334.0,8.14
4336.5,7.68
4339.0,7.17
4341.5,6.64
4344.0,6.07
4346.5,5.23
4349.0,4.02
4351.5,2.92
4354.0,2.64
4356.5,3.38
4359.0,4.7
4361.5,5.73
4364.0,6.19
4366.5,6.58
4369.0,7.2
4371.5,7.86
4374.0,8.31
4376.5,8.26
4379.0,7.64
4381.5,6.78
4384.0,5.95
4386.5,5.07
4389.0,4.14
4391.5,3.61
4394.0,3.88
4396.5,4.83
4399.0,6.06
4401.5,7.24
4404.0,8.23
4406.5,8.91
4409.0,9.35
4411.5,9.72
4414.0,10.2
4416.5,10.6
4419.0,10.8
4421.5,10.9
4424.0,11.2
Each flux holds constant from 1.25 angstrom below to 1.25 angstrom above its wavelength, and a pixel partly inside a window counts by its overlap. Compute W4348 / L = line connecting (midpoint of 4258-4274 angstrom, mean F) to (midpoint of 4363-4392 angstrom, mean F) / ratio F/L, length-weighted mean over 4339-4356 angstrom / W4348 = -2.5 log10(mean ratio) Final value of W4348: 0.29 mag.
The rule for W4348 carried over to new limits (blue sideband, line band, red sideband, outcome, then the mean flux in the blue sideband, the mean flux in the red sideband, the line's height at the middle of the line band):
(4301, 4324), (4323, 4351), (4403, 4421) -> 0.16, 7.62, 9.76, 8.14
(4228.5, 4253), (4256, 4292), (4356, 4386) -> -0.15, 3.98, 6.59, 4.65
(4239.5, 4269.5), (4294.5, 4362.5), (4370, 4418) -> -0.10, 4.73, 7.21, 6.05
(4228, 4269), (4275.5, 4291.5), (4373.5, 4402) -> -0.11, 4.53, 5.89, 4.87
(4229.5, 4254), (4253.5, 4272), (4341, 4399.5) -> -0.23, 4.04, 5.55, 4.29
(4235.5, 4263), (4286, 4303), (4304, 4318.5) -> 0.20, 4.54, 7.72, 6.86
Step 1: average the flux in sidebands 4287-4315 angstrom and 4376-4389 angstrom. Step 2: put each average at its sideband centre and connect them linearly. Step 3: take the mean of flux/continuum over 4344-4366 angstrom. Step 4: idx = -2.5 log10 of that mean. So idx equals 0.38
